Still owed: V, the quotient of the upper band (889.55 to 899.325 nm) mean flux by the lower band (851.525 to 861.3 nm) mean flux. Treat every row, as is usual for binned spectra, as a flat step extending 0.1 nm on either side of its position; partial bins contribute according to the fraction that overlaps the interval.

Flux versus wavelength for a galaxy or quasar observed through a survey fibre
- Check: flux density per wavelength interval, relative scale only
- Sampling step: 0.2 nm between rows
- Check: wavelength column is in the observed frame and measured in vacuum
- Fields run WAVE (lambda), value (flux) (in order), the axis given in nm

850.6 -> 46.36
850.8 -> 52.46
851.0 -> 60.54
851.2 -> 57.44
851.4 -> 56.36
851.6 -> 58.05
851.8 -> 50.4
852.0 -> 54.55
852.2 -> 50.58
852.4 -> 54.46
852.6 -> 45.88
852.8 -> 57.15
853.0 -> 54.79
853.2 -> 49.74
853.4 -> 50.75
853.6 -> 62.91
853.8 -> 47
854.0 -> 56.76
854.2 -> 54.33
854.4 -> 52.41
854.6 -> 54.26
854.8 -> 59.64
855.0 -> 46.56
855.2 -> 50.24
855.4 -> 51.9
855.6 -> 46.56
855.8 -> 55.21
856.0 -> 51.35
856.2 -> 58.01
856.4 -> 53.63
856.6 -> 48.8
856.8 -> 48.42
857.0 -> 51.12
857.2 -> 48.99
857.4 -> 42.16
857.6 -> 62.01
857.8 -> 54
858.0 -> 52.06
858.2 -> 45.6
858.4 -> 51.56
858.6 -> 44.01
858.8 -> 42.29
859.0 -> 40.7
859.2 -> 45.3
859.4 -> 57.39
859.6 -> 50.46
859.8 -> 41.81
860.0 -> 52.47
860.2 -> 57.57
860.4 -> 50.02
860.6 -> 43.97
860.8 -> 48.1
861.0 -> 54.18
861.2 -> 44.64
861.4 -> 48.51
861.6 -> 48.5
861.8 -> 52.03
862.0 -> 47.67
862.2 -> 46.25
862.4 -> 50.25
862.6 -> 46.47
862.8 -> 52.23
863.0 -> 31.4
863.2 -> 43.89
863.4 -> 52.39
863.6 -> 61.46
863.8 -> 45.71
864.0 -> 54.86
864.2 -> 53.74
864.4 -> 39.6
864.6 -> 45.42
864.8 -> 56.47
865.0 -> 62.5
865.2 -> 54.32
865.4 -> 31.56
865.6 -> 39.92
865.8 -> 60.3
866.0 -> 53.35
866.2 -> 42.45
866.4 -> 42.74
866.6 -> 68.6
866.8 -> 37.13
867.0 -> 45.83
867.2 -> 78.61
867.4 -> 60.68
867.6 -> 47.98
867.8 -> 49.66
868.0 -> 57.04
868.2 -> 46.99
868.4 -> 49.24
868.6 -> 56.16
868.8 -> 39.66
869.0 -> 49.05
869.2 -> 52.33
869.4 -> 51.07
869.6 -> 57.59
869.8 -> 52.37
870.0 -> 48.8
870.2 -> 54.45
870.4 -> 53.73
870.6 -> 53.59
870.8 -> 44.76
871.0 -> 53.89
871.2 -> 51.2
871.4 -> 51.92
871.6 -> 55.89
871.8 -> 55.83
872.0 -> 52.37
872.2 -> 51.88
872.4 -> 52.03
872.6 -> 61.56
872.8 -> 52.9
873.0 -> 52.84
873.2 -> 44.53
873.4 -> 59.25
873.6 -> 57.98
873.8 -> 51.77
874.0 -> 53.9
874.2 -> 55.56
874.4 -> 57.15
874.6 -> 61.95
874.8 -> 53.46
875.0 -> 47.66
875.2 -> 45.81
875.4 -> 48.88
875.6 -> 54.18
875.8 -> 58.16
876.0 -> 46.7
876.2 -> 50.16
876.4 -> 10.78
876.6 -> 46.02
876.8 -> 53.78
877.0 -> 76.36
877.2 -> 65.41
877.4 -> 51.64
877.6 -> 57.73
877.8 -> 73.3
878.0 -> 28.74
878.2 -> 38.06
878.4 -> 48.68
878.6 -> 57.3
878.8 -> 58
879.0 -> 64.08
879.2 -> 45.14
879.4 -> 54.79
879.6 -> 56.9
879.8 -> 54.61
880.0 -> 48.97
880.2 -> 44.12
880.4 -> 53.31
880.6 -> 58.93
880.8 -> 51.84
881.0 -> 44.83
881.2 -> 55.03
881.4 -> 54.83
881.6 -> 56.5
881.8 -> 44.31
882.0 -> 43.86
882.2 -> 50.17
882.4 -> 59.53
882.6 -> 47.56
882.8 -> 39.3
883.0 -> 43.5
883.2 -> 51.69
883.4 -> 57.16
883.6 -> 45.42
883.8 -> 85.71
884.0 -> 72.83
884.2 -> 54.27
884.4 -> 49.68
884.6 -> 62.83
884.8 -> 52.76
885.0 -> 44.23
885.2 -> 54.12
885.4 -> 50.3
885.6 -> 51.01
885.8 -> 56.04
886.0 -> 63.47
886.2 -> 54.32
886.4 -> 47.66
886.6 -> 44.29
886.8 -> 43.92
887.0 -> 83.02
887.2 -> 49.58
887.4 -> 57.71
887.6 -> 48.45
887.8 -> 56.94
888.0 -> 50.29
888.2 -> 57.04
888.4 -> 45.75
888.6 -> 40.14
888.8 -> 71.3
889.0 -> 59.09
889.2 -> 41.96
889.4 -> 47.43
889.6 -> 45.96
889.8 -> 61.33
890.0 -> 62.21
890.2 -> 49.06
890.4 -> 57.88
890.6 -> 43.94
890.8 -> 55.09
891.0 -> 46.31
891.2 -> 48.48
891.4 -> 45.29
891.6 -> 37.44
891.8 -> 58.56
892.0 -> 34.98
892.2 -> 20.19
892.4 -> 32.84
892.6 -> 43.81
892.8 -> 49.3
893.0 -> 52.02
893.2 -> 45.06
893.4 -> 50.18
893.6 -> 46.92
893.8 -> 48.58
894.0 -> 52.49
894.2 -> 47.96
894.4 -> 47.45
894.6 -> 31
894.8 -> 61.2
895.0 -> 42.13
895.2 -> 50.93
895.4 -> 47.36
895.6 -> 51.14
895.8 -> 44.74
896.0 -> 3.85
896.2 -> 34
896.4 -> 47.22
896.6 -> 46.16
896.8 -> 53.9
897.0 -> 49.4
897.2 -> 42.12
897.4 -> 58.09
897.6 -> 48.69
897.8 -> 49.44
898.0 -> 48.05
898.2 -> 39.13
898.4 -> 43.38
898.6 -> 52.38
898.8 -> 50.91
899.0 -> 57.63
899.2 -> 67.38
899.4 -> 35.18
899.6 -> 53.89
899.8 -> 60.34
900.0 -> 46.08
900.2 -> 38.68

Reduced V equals 0.92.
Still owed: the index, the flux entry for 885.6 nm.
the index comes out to 51.01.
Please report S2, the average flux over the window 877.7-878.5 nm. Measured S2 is 47.2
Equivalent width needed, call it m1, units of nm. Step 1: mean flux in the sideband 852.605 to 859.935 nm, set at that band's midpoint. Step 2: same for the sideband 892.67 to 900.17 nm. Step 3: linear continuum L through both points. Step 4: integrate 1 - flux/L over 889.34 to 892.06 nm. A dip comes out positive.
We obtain -0.11 nm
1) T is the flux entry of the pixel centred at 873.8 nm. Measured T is 51.77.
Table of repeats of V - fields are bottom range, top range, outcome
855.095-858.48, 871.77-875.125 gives 1.06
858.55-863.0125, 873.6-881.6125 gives 1.09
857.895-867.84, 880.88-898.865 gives 1.00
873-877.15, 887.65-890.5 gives 1.03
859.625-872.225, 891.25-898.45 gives 0.88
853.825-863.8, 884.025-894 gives 1.01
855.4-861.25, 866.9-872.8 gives 1.06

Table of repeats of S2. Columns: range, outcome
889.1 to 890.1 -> 51.8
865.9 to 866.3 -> 47.9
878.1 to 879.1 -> 53.2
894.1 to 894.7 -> 42.1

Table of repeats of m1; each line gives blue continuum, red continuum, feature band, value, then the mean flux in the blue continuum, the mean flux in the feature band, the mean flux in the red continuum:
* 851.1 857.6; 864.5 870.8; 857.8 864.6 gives 0.47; 52.7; 48.4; 51.5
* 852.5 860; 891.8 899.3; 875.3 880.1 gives -0.38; 51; 52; 45.9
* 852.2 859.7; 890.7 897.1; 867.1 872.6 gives -0.48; 51.3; 53.1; 44.6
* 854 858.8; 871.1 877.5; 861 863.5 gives 0.22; 51.3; 47.3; 52.8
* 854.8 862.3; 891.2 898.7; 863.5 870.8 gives -0.43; 49.7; 51.4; 44.8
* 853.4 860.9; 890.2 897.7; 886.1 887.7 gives -0.25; 50.8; 53.6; 45.4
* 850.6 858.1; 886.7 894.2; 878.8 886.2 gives -0.45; 52.9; 53.5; 49.7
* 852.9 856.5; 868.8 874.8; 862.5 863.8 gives 0.13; 53.1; 47.8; 53.3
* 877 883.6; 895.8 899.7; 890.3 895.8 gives 0.19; 52.1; 46.2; 46.3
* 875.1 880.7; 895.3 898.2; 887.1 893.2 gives -0.25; 51.8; 48.9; 44.4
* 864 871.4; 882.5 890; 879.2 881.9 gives 0.05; 51.2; 52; 53.8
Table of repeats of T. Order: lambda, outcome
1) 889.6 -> 45.96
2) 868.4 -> 49.24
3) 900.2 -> 38.68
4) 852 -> 54.55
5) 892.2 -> 20.19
